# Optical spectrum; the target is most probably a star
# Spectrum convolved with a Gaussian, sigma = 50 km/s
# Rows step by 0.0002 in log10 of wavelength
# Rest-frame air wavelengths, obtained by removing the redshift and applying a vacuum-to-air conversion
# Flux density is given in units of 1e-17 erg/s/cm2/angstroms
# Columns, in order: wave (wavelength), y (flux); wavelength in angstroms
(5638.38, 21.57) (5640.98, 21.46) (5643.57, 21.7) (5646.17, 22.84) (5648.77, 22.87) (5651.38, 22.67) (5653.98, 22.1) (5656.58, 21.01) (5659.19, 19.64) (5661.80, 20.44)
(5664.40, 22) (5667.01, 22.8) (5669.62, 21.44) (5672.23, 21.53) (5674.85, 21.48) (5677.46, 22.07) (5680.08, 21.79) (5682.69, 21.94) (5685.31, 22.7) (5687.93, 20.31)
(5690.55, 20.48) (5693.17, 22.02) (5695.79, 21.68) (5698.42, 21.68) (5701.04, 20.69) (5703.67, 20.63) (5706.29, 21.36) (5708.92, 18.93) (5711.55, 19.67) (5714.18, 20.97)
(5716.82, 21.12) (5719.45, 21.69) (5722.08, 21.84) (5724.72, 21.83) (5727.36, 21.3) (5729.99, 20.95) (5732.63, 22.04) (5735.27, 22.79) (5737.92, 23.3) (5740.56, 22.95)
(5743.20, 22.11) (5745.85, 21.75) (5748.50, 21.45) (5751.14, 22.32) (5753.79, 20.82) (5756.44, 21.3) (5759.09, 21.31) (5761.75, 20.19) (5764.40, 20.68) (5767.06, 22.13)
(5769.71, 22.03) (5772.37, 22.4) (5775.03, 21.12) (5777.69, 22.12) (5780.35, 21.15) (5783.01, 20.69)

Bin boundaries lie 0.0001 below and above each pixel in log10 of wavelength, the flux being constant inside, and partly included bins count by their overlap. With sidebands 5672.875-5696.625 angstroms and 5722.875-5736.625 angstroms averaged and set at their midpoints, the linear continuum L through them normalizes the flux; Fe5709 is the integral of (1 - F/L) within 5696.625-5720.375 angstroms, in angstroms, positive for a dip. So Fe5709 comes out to 1.0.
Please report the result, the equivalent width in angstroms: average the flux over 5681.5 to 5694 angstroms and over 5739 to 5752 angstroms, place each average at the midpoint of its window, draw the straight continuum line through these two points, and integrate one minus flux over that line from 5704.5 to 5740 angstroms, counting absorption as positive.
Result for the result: 0.8 angstroms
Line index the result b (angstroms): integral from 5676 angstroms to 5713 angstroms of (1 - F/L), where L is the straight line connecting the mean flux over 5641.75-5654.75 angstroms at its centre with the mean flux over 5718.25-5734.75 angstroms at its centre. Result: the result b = 1.41 angstroms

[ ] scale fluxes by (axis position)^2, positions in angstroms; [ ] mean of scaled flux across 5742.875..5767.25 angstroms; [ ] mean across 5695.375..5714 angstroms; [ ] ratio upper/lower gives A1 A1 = 1.1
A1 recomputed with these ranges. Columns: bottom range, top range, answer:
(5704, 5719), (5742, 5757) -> 1.07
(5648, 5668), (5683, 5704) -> 1.00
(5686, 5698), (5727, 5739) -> 1.06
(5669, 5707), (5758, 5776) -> 1.03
